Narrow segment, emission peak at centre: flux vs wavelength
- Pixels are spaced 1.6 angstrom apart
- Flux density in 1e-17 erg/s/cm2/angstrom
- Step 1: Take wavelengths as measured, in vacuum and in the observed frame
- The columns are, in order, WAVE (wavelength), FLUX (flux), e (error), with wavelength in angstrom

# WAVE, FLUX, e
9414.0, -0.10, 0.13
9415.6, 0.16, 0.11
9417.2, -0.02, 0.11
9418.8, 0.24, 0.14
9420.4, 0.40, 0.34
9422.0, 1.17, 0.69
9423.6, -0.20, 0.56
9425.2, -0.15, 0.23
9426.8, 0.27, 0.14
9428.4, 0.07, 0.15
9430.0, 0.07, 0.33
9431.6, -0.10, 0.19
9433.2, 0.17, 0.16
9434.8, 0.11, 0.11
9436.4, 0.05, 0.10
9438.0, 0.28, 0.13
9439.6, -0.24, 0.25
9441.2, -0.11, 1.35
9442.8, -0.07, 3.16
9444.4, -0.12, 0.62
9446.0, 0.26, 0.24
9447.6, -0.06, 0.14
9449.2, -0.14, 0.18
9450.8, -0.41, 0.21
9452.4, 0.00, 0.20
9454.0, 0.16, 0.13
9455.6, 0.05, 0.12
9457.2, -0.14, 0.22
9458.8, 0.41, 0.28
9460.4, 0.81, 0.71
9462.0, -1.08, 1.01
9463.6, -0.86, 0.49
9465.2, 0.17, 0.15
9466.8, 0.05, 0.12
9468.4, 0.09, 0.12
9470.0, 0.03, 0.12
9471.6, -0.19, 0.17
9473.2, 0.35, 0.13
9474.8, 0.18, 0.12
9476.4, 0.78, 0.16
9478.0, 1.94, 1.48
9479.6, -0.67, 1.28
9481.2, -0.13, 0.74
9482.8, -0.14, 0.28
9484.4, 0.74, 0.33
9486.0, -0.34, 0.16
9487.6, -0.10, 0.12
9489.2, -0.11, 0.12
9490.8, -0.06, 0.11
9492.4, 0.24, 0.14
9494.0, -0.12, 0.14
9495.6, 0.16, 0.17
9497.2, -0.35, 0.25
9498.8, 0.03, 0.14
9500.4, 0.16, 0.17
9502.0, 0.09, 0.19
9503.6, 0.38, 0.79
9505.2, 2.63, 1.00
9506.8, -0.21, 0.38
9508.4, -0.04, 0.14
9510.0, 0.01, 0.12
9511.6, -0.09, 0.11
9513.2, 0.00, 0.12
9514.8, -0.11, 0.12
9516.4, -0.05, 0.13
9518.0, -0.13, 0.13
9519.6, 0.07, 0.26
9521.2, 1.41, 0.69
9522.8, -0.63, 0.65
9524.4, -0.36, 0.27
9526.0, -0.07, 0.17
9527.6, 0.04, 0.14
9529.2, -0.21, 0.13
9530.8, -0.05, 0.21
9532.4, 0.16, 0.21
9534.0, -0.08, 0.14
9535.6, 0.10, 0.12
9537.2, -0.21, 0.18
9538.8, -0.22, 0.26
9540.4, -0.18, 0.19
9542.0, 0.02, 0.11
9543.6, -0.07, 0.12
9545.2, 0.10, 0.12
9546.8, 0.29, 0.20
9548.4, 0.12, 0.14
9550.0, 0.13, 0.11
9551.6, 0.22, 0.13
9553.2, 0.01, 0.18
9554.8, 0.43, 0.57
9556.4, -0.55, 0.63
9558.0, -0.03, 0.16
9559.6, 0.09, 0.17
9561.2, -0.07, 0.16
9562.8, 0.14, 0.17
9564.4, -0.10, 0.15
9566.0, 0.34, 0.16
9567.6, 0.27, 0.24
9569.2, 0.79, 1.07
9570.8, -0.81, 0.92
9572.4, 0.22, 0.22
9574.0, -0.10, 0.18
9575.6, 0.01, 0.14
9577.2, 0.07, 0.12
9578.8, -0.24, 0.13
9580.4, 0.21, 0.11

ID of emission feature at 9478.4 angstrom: H-gamma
